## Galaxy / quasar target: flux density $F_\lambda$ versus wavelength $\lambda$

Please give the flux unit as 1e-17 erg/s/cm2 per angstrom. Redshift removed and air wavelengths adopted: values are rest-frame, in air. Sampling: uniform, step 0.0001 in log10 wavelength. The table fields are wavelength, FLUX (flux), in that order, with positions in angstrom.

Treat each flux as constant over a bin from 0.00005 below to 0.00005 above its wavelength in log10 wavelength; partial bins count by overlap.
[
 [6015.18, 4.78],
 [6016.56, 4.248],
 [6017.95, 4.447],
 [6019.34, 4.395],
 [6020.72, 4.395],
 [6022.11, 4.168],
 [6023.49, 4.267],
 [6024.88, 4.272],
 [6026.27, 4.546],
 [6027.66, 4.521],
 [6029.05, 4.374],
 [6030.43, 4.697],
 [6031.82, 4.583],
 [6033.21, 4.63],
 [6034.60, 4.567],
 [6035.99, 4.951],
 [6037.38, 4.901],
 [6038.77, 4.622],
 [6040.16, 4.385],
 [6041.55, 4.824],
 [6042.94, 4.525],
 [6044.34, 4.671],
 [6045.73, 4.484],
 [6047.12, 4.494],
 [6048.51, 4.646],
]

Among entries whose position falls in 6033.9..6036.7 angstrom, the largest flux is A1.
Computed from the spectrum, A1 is 4.951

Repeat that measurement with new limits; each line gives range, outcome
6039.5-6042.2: 4.824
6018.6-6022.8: 4.395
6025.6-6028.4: 4.546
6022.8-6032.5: 4.697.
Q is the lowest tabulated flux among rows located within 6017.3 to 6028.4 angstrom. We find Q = 4.168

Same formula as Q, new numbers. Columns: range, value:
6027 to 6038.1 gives 4.374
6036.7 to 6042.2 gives 4.385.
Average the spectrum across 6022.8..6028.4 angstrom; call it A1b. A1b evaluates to 4.4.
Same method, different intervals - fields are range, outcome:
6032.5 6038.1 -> 4.76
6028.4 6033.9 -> 4.58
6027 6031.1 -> 4.54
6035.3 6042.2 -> 4.74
